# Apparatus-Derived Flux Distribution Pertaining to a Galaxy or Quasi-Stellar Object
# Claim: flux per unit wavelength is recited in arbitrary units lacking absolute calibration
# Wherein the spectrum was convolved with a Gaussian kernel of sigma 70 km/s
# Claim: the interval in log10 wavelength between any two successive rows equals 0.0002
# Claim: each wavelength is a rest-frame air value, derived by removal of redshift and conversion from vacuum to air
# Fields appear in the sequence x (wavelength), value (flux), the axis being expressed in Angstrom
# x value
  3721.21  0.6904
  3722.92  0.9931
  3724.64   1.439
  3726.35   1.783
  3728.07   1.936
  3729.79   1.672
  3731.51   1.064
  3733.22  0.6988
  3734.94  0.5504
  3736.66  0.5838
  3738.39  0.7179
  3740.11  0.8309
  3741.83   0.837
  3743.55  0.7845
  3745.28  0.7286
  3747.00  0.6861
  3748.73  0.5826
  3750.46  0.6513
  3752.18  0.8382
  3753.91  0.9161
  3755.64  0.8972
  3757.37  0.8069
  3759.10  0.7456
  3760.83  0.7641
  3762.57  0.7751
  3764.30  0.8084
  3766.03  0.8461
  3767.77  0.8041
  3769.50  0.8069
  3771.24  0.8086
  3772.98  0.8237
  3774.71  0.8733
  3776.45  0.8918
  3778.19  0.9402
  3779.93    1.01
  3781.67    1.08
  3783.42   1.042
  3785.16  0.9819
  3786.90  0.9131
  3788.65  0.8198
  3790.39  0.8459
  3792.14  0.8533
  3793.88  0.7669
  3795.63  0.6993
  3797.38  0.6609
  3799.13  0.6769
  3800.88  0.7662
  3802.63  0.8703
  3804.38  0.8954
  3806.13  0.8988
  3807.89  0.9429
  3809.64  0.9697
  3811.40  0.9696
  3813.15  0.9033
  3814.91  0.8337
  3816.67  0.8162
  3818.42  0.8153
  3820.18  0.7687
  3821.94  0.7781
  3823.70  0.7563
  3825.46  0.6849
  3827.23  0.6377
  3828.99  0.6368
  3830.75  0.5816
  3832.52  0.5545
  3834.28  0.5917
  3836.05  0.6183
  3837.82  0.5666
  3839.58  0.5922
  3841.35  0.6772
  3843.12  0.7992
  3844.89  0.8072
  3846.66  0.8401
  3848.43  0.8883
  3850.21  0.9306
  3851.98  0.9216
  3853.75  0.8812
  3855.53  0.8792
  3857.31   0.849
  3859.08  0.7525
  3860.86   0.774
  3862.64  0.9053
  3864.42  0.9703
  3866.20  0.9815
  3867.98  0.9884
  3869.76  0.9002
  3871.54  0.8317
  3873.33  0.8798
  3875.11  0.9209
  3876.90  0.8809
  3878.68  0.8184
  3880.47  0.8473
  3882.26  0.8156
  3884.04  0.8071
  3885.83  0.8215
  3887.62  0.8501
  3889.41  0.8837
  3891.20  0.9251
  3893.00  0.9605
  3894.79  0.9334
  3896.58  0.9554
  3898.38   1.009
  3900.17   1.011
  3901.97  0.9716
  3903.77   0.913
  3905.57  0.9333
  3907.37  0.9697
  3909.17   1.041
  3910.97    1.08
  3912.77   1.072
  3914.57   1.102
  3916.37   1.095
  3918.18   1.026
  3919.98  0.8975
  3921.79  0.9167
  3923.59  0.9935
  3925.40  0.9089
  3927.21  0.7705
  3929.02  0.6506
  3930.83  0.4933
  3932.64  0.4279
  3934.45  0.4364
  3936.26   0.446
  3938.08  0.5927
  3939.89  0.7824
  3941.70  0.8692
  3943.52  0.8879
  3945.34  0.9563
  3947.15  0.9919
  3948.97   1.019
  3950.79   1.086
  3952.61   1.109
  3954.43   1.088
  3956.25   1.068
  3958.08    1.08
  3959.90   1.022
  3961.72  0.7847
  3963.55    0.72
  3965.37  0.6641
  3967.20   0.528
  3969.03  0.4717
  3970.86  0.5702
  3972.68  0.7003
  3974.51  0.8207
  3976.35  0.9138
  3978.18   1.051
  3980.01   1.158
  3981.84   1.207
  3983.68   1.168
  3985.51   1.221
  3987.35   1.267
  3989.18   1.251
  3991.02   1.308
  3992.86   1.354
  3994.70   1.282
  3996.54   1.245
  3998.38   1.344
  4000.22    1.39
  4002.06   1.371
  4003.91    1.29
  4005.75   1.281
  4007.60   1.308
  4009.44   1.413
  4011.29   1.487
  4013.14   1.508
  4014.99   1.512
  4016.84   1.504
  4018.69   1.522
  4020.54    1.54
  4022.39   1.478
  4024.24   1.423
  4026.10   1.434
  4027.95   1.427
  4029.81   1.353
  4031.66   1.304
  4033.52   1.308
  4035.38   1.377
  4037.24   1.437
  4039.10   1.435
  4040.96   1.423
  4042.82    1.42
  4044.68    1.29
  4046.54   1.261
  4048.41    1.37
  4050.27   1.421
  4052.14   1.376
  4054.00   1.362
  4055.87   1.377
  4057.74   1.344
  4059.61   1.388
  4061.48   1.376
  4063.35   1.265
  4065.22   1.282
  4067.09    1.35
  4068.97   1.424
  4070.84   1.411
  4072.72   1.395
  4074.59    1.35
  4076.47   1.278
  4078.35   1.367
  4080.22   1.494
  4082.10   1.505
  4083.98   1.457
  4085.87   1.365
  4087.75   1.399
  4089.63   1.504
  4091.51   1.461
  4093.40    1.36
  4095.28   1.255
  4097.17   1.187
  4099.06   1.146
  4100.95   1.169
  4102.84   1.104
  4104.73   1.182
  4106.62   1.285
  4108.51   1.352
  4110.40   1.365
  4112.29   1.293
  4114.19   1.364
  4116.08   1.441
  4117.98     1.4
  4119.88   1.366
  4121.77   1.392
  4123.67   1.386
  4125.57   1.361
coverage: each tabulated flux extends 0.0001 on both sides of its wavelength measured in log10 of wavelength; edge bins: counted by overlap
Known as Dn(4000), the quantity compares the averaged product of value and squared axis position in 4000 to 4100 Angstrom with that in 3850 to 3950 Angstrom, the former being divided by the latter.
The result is 1.70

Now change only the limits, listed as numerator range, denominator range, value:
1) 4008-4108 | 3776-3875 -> 1.88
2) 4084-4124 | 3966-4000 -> 1.33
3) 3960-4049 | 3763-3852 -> 1.68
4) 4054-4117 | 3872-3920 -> 1.57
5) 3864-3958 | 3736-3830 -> 1.17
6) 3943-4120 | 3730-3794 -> 1.74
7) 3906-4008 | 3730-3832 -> 1.31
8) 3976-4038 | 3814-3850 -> 2.05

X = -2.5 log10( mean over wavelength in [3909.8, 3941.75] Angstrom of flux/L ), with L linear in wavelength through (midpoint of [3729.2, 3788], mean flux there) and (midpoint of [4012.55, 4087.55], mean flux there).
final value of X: 0.388 mag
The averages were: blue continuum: 0.842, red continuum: 1.4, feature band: 0.809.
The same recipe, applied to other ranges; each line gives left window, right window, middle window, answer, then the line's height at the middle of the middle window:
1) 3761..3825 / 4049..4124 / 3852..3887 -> 0.13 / 0.981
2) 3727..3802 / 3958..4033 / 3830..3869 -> 0.24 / 0.98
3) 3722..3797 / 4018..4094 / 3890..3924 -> 0.16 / 1.15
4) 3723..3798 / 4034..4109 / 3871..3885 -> 0.25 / 1.07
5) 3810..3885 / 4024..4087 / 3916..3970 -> 0.28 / 1.07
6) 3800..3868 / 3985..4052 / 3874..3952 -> 0.18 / 1.05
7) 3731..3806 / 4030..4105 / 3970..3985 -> 0.24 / 1.19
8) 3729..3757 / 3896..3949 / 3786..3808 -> 0.02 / 0.83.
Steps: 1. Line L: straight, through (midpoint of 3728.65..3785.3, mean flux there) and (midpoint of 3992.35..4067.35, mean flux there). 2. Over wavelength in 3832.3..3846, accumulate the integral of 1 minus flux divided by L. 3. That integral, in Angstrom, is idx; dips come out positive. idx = 4.8 Angstrom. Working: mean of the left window 0.848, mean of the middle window 0.659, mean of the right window 1.38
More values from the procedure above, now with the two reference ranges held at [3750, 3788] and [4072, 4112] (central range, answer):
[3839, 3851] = 2.2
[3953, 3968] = 3.4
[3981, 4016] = -3.8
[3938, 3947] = 2.1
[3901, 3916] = 0.8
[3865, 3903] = 4.7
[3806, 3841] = 7.5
